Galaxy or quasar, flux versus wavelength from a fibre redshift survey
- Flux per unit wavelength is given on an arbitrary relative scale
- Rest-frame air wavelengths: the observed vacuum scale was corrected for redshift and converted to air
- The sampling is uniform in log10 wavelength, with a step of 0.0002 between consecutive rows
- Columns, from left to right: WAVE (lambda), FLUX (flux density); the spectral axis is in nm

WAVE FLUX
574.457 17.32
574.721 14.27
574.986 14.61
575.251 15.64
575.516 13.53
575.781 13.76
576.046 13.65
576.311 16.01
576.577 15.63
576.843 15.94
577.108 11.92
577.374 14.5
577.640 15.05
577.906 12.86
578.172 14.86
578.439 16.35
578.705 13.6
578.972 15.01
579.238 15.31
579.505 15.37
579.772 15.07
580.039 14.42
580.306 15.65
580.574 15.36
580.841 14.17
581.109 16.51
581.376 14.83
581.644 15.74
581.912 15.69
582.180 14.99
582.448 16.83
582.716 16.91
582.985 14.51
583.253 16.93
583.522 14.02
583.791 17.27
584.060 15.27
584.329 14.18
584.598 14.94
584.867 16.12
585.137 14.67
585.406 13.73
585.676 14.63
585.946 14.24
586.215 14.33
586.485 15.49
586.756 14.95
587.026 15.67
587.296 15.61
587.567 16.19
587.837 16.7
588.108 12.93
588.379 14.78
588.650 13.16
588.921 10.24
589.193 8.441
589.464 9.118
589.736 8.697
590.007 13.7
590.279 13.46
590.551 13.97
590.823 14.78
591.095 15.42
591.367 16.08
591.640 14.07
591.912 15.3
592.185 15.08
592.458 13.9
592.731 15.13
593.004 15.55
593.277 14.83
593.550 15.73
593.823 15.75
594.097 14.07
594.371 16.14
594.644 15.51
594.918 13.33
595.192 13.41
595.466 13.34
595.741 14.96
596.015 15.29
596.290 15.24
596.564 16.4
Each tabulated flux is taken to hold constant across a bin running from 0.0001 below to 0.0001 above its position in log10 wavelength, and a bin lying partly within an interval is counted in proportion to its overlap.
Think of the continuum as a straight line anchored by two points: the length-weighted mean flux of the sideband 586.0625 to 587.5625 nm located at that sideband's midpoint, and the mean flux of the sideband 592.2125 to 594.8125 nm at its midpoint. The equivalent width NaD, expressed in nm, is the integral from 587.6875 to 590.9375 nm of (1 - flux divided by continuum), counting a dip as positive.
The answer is 0.58 nm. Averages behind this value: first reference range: 15.3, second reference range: 15.2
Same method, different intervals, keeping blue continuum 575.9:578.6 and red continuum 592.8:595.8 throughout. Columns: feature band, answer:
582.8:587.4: -0.12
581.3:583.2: -0.13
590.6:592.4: -0.03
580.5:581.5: -0.04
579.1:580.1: -0.03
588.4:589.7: 0.37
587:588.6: -0.05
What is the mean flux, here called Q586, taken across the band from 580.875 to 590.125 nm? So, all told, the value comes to 14.5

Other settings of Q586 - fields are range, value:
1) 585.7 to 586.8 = 14.7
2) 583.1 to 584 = 16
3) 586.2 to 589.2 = 14.3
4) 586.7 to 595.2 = 14.1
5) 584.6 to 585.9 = 14.8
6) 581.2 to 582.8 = 15.8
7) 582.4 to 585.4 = 15.5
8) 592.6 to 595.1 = 15.1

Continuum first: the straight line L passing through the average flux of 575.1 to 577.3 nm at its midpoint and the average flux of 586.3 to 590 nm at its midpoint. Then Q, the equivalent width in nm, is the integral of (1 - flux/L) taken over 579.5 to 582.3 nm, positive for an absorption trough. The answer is -0.25 nm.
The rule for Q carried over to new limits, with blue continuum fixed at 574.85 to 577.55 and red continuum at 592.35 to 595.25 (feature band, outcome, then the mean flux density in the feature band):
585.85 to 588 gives -0.09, 15.4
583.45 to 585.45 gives -0.06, 15.1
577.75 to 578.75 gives 0.00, 14.5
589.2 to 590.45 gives 0.32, 11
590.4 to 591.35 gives 0.00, 14.9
